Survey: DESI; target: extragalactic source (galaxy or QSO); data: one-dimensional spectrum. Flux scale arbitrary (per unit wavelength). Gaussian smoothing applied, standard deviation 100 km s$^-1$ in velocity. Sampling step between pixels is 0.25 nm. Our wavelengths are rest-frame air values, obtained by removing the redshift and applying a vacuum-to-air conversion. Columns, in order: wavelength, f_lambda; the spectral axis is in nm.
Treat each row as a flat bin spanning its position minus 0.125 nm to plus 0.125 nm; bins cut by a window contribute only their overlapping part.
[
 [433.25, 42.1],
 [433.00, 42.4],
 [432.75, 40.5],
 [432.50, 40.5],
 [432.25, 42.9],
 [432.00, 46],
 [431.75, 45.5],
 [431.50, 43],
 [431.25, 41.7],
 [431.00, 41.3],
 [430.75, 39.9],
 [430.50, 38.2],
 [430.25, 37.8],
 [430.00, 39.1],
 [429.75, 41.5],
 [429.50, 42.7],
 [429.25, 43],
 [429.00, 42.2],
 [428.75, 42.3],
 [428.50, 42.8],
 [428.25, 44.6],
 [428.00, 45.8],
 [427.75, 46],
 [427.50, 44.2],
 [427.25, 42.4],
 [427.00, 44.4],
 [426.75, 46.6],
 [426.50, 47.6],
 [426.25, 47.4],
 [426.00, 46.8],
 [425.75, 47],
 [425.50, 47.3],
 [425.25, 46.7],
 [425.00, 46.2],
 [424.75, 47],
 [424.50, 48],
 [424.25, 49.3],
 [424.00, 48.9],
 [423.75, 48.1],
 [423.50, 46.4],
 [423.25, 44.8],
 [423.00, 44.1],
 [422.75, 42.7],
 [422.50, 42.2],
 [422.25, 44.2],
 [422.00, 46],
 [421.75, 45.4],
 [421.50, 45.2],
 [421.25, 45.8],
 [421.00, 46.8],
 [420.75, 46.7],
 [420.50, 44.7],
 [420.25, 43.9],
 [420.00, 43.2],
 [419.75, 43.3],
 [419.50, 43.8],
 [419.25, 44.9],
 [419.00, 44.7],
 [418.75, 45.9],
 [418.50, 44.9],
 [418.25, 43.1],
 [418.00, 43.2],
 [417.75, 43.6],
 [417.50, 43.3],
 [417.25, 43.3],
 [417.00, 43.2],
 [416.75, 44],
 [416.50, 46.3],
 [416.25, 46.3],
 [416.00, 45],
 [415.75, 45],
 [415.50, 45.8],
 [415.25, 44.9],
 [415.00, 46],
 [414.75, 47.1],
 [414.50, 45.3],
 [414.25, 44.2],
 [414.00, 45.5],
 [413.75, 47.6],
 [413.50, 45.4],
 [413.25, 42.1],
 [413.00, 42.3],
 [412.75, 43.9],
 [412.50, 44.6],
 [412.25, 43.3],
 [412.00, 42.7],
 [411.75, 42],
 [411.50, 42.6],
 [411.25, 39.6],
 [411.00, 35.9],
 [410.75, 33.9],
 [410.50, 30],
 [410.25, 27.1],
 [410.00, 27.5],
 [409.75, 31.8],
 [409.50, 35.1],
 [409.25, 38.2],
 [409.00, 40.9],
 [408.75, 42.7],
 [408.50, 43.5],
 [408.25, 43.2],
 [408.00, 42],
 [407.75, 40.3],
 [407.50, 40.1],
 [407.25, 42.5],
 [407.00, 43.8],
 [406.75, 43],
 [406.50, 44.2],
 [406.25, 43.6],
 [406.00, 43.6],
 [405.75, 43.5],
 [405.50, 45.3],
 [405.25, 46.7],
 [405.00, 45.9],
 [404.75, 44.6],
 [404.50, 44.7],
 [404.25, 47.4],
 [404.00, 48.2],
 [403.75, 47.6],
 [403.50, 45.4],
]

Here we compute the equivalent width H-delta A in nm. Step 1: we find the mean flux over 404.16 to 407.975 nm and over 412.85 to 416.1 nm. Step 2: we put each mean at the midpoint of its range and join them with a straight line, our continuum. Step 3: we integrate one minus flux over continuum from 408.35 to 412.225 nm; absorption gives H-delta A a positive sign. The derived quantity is 0.64 nm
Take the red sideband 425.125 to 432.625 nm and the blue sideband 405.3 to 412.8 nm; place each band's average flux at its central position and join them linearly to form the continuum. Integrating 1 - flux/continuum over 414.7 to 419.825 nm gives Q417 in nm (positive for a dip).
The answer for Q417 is -0.39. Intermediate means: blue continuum 40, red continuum 43.6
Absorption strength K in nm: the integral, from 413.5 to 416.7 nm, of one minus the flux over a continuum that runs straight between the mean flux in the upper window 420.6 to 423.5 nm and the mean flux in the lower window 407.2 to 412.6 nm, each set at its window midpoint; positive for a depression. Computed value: -0.343 nm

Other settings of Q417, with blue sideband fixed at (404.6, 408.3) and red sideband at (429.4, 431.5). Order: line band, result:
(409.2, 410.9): 0.45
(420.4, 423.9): -0.32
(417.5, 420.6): -0.16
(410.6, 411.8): 0.13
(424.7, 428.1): -0.43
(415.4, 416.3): -0.07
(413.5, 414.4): -0.07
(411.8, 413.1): -0.02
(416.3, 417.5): -0.06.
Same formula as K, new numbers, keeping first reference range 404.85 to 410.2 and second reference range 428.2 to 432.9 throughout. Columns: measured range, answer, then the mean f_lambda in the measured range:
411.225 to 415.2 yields -0.27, 44.1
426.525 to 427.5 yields -0.07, 44.8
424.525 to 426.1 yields -0.20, 46.9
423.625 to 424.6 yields -0.16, 48.6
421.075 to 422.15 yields -0.11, 45.6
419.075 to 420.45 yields -0.08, 43.9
